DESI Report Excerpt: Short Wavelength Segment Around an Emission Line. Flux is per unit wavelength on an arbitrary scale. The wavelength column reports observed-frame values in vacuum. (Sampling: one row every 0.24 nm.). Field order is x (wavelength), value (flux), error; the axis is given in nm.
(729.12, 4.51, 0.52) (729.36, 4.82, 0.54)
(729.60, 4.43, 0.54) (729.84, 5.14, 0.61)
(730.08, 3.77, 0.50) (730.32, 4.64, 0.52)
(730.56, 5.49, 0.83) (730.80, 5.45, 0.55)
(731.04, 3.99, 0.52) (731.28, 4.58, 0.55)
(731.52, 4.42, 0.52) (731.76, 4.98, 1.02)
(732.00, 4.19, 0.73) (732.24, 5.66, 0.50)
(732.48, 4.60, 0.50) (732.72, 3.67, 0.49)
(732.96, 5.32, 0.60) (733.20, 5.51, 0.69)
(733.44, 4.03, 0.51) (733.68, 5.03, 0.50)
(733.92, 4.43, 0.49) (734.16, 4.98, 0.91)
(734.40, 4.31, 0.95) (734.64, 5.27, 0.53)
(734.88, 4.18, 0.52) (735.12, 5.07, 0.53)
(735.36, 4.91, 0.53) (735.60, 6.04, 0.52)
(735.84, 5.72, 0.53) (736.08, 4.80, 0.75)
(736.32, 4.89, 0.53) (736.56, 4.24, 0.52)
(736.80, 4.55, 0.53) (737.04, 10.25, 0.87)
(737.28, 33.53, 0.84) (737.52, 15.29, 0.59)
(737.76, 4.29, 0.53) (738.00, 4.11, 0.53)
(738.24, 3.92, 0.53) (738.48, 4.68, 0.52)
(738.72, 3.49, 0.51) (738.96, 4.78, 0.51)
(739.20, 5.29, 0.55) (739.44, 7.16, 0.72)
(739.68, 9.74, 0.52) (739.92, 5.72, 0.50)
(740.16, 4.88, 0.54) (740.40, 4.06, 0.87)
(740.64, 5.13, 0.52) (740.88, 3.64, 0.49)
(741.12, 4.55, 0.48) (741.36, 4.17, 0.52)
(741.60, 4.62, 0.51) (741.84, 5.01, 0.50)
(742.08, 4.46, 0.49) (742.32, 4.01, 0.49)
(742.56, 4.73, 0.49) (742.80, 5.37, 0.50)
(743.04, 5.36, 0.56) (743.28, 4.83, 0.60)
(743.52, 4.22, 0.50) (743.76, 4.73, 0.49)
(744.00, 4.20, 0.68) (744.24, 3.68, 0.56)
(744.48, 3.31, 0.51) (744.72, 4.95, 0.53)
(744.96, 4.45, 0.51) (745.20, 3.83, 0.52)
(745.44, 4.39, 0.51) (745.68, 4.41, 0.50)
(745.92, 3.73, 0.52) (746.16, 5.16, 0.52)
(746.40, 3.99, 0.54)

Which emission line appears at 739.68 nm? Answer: [N II] 6583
